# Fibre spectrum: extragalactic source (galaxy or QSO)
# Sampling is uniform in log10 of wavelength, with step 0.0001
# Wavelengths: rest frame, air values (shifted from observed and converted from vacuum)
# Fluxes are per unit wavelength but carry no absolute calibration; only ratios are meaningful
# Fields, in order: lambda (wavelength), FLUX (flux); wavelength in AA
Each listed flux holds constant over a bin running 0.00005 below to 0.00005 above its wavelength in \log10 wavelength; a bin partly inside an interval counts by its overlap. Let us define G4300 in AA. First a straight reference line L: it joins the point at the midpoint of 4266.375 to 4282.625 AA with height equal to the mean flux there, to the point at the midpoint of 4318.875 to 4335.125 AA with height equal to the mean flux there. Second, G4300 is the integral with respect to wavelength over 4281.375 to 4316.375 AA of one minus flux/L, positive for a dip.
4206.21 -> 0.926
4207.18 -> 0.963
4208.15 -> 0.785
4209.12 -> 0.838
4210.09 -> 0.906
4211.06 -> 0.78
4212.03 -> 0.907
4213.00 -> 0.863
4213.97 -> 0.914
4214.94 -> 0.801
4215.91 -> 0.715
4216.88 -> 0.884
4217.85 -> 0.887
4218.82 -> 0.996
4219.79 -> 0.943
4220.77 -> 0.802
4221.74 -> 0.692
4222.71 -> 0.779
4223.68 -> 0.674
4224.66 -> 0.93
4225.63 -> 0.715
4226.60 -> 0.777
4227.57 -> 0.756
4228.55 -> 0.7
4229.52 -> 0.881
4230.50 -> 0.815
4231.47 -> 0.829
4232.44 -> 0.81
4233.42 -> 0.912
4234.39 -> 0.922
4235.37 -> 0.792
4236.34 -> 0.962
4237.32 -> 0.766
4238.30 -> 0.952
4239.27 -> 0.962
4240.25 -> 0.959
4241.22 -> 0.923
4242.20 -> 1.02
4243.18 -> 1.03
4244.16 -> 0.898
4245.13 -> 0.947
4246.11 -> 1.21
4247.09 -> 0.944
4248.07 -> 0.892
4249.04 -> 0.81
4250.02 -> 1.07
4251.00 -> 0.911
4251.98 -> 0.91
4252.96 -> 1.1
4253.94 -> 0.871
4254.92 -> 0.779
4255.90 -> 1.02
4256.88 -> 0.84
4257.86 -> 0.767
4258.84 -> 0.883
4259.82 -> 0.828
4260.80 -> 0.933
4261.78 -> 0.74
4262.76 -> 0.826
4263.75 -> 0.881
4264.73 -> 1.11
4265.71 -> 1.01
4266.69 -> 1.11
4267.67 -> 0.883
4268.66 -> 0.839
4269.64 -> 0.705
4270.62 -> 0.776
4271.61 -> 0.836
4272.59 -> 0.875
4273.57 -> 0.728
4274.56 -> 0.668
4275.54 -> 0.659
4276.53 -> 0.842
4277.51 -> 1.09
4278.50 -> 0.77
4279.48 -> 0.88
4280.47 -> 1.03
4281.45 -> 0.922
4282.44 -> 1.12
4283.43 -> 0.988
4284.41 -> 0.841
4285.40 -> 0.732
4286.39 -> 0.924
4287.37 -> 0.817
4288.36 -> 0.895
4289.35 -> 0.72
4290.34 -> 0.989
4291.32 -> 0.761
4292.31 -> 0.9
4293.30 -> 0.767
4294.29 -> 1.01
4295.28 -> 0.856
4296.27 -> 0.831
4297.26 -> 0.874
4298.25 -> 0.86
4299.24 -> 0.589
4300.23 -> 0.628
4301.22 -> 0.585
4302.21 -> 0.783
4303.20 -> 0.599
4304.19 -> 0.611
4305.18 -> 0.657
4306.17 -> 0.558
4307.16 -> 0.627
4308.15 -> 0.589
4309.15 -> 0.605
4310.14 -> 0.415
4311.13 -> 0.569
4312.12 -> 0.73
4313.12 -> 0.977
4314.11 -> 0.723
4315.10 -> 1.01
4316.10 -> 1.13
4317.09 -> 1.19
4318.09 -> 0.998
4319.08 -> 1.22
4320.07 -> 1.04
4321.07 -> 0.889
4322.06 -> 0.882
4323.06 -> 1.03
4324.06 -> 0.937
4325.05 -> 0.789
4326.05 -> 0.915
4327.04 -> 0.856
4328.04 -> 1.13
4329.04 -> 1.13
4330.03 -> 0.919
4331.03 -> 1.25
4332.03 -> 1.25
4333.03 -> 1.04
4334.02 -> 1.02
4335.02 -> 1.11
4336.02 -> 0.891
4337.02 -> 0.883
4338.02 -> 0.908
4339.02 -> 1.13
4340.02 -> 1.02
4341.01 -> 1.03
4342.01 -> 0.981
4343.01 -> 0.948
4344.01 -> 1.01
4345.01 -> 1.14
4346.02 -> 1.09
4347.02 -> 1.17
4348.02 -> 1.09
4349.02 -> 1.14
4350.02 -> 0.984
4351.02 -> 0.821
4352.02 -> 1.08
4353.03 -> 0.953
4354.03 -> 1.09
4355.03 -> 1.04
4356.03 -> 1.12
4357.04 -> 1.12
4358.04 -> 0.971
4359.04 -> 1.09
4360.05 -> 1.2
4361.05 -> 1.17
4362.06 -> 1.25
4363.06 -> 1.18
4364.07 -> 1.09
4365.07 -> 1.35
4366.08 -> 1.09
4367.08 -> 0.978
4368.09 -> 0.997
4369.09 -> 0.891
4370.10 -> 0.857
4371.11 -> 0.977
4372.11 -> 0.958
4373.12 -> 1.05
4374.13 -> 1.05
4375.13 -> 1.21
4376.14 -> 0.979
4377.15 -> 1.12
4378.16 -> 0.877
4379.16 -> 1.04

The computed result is 5.7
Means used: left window 0.859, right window 1.02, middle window 0.779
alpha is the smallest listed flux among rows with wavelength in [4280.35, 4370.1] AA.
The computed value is 0.415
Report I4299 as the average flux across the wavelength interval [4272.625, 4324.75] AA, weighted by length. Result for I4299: 0.828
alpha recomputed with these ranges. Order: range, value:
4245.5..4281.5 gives 0.659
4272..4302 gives 0.585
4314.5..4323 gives 0.882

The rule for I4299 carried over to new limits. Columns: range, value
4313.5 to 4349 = 1.02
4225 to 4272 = 0.892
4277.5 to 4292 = 0.892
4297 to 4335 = 0.862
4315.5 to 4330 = 1.01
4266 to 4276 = 0.813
